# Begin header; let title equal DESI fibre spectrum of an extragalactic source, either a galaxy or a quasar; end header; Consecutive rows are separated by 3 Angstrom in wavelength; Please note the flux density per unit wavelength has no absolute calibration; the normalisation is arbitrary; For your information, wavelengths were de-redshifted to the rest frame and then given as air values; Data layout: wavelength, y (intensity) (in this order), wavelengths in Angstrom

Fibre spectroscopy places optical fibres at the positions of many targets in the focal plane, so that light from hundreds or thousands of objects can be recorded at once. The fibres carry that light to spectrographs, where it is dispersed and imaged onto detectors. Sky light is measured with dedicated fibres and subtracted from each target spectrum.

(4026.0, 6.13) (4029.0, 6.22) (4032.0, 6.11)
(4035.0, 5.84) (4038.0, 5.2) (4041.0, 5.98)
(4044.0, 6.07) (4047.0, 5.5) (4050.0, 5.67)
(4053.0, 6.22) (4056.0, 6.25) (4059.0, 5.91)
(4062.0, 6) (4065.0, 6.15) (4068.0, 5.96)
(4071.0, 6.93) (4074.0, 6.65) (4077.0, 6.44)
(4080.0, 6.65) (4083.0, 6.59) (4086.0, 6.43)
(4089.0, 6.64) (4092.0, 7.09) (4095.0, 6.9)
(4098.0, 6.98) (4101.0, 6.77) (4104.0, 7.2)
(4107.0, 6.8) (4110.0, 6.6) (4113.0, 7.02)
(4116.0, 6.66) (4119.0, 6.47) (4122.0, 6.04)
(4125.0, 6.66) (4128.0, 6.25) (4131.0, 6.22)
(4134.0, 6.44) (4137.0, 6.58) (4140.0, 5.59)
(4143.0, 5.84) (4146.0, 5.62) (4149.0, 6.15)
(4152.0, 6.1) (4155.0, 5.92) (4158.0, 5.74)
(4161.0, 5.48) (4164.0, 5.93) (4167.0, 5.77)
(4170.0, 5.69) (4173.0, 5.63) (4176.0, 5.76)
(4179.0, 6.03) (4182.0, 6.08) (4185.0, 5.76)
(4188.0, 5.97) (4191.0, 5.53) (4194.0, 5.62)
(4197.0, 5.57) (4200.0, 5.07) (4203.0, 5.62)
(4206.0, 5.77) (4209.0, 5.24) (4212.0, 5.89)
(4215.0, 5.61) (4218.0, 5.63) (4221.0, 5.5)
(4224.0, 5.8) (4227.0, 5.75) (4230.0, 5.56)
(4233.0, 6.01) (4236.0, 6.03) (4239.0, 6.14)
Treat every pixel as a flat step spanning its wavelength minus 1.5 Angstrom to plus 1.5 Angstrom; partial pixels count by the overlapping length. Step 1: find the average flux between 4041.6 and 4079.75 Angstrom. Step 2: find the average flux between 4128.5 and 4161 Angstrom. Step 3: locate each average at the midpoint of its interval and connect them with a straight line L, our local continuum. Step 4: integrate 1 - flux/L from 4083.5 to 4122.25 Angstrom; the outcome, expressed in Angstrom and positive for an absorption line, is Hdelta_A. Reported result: -4.3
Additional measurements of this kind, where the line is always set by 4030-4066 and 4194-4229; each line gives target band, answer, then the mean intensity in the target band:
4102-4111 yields -1.7 Angstrom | 6.88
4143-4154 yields -0.4 Angstrom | 5.94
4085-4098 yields -2.2 Angstrom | 6.8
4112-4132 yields -2.4 Angstrom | 6.47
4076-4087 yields -1.3 Angstrom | 6.54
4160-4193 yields -0.8 Angstrom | 5.79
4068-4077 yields -1.1 Angstrom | 6.59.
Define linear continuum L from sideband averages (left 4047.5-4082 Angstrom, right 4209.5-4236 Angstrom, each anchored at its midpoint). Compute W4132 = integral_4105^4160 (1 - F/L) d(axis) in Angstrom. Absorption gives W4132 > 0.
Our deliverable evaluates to -2.2 Angstrom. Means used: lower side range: 6.24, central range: 6.26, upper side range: 5.72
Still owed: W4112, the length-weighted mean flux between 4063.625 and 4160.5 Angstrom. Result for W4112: 6.43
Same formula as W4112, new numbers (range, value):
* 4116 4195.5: 5.97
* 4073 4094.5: 6.65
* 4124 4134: 6.37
